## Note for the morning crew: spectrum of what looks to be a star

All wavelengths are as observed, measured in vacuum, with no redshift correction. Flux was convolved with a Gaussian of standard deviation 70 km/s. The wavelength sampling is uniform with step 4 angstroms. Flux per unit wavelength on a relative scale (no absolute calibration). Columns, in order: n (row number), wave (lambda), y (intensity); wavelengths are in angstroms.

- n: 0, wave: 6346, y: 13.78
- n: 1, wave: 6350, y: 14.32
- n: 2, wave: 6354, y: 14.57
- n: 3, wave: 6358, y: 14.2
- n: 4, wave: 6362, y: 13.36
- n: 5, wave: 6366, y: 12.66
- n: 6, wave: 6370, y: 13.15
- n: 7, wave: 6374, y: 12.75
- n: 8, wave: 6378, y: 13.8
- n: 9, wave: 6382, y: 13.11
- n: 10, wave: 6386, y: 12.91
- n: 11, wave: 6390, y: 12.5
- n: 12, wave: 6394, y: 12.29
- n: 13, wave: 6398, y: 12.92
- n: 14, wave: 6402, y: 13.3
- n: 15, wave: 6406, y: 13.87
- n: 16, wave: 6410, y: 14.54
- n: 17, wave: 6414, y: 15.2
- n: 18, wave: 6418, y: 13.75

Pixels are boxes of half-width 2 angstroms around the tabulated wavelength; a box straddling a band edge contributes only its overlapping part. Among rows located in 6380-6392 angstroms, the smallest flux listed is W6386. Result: 12.5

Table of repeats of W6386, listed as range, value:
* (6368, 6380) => 12.75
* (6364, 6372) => 12.66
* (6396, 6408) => 12.92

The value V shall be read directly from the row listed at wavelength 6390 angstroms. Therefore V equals 12.5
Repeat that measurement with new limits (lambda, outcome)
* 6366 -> 12.66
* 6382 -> 13.11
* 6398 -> 12.92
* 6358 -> 14.2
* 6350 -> 14.32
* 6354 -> 14.57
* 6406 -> 13.87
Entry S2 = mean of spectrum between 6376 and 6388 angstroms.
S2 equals 13.3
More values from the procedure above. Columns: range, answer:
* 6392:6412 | 13.4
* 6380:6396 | 12.7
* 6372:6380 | 13.3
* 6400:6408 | 13.6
